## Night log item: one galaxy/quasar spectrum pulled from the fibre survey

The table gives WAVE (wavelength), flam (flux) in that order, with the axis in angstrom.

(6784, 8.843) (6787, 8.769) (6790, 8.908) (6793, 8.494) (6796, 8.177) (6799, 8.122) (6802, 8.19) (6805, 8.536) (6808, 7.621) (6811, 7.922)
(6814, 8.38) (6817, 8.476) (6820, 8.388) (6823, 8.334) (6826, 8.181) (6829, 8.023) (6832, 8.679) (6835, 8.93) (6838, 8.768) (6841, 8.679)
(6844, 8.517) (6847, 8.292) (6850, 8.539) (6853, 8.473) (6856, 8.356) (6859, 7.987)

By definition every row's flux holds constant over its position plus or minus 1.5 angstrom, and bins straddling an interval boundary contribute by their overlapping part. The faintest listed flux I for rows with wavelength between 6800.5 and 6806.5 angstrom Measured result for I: 8.19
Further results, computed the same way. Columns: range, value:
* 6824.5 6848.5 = 8.023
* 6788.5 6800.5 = 8.122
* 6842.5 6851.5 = 8.292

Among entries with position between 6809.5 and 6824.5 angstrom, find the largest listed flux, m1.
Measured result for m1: 8.476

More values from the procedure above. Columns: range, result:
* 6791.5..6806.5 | 8.536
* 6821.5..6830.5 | 8.334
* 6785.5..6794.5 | 8.908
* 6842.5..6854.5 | 8.539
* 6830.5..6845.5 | 8.93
